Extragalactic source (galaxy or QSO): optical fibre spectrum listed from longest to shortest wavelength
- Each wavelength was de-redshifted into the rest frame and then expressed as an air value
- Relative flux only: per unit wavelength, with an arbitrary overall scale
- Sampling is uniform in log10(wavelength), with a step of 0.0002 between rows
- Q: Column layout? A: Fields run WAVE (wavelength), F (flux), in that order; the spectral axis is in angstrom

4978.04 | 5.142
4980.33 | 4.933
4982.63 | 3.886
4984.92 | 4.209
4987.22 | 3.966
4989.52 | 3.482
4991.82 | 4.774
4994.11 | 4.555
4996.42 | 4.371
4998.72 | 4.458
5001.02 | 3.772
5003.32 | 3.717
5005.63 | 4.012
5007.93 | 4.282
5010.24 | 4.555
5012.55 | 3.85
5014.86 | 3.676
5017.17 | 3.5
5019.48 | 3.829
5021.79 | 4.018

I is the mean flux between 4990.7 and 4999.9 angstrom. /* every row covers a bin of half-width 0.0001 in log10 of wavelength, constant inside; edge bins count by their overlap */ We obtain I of 4.54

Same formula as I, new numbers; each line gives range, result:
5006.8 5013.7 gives 4.23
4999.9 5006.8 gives 3.84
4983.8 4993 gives 4.11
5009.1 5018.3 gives 3.89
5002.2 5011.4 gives 4.14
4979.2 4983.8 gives 4.41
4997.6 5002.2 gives 4.12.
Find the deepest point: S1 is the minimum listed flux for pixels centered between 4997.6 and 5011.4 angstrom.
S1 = 3.717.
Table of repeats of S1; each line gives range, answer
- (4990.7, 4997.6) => 4.371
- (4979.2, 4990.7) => 3.482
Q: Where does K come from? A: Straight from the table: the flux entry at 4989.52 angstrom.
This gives 3.482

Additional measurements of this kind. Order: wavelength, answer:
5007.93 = 4.282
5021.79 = 4.018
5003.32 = 3.717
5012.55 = 3.85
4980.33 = 4.933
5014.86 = 3.676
